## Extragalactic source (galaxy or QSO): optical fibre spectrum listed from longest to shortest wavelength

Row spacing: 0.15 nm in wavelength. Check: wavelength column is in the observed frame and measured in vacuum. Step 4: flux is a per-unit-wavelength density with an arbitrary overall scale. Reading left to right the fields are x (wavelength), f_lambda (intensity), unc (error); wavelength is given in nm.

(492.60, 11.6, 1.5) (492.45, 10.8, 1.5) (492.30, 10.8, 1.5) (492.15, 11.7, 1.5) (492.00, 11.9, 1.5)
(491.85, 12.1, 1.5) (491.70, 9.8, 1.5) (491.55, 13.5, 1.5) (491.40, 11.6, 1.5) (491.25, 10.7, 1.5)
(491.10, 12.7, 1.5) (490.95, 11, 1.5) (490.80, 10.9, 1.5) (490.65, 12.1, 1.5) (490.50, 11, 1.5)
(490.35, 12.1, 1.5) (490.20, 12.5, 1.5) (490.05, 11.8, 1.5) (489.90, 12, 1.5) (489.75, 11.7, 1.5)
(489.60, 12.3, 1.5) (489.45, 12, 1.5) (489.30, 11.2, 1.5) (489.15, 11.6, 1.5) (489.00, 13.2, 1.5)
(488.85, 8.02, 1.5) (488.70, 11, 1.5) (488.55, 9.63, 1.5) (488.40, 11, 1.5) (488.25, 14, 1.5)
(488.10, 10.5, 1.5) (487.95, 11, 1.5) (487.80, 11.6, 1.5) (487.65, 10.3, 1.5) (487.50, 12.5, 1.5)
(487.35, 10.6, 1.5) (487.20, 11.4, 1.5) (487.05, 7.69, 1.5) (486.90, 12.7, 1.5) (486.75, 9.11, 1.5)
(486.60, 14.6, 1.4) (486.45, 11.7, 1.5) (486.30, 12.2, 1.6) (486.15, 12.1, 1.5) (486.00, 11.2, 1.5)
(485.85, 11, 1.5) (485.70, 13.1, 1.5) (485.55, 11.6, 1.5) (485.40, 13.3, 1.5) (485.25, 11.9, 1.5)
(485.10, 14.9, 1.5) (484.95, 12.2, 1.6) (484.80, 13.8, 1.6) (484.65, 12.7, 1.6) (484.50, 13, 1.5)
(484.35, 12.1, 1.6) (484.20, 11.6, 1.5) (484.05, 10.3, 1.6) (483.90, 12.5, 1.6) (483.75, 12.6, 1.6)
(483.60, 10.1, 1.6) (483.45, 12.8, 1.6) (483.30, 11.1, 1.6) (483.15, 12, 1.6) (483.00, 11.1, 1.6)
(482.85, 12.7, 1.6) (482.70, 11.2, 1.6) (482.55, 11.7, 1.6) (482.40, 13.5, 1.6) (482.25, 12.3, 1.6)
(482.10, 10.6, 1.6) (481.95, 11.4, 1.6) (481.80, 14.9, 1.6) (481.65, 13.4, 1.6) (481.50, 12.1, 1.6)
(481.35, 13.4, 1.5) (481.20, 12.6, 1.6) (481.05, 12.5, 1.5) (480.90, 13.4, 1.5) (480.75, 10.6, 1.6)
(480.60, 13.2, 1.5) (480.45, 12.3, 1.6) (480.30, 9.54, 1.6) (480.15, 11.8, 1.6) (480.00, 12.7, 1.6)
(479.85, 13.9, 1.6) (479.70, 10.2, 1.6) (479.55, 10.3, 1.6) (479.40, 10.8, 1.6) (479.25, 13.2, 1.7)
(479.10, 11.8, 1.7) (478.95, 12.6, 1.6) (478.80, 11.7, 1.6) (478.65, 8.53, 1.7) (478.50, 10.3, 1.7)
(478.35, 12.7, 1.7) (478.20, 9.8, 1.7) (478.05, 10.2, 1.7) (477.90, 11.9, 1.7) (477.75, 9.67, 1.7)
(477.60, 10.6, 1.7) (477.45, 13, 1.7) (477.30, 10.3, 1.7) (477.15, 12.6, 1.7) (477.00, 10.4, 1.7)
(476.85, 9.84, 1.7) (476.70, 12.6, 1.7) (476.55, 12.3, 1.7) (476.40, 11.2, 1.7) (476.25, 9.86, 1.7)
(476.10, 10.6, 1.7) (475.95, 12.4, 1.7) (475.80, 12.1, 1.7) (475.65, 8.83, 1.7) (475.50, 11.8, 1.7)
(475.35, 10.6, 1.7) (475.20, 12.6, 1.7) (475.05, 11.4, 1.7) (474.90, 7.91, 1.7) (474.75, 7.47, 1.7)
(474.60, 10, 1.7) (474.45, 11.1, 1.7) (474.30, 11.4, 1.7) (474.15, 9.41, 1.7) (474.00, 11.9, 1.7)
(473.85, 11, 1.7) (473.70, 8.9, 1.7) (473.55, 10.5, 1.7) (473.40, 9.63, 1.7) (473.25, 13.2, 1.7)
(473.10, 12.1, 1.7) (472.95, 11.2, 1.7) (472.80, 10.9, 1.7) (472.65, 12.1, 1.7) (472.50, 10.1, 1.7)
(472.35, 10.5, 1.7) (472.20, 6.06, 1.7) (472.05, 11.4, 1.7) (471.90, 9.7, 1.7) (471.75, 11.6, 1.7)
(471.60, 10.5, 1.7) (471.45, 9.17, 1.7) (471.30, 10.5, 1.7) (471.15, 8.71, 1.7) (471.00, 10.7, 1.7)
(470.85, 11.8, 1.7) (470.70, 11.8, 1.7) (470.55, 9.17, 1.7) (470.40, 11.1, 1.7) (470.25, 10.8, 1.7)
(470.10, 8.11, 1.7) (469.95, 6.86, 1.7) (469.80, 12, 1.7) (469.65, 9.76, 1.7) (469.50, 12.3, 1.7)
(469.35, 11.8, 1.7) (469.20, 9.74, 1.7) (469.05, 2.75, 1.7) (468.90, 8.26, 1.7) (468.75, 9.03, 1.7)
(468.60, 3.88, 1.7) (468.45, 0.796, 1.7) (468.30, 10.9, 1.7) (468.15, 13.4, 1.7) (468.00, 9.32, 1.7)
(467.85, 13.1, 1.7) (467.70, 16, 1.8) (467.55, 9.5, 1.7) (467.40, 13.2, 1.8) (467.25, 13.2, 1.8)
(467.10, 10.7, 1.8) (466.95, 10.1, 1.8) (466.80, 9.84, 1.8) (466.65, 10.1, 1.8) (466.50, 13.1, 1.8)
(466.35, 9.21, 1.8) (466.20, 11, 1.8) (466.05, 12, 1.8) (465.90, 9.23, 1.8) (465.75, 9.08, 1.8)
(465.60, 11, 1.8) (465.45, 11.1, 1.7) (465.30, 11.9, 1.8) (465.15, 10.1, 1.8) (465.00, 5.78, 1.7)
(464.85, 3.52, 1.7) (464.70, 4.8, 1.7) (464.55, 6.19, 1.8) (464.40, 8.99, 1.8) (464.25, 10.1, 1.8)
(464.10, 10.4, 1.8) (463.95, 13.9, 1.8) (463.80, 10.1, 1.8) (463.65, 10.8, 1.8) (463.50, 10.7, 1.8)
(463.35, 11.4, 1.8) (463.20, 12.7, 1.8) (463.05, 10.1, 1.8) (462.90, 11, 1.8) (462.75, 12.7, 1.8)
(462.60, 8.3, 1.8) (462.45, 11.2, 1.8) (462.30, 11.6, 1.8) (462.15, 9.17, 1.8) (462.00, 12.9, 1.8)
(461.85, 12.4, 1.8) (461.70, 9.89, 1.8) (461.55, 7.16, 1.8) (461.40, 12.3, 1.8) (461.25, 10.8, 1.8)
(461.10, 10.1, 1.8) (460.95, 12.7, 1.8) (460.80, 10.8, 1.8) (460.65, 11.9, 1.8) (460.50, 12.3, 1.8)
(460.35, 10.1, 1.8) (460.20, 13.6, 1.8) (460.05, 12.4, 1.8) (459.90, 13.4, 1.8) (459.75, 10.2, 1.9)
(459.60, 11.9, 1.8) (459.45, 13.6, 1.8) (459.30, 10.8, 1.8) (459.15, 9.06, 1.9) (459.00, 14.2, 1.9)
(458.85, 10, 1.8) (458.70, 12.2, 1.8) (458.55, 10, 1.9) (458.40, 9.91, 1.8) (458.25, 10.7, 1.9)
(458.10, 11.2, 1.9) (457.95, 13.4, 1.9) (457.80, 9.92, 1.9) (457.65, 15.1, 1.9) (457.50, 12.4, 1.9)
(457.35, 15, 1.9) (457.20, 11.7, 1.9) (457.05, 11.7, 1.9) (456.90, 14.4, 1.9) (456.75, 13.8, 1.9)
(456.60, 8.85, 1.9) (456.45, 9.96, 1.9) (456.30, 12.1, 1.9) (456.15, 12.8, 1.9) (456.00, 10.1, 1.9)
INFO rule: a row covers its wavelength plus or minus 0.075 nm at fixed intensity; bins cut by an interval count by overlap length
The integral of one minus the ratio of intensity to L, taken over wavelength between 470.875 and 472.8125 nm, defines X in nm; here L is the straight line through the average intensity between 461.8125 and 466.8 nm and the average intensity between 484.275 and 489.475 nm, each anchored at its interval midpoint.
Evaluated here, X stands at 0.10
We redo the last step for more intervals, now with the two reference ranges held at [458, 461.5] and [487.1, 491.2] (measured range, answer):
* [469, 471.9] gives 0.37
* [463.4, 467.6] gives 0.54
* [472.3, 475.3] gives 0.21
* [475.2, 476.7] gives 0.03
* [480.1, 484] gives -0.23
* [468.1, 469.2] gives 0.42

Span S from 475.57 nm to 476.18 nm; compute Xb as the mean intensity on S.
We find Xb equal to 11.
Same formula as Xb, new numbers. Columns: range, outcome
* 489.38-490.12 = 12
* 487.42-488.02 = 11.3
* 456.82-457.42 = 13.2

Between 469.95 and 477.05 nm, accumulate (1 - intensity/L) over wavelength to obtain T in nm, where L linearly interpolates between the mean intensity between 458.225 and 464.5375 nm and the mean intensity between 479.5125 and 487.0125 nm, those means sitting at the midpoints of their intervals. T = 0.70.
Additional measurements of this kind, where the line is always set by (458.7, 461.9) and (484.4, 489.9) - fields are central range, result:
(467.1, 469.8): 0.378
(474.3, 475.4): 0.129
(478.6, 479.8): 0.040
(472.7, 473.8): 0.059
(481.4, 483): -0.090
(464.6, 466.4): 0.386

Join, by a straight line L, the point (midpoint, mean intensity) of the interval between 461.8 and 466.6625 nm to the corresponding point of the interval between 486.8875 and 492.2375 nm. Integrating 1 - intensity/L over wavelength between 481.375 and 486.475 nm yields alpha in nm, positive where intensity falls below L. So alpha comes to -0.49 nm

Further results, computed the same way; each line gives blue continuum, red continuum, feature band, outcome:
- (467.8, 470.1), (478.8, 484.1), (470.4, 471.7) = -0.14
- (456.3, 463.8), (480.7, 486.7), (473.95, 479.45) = 0.50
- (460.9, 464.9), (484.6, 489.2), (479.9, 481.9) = -0.21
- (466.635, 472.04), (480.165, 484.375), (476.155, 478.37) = 0.03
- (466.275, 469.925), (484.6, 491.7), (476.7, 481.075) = -0.19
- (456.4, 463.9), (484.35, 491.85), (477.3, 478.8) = 0.11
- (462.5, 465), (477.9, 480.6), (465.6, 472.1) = 0.04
